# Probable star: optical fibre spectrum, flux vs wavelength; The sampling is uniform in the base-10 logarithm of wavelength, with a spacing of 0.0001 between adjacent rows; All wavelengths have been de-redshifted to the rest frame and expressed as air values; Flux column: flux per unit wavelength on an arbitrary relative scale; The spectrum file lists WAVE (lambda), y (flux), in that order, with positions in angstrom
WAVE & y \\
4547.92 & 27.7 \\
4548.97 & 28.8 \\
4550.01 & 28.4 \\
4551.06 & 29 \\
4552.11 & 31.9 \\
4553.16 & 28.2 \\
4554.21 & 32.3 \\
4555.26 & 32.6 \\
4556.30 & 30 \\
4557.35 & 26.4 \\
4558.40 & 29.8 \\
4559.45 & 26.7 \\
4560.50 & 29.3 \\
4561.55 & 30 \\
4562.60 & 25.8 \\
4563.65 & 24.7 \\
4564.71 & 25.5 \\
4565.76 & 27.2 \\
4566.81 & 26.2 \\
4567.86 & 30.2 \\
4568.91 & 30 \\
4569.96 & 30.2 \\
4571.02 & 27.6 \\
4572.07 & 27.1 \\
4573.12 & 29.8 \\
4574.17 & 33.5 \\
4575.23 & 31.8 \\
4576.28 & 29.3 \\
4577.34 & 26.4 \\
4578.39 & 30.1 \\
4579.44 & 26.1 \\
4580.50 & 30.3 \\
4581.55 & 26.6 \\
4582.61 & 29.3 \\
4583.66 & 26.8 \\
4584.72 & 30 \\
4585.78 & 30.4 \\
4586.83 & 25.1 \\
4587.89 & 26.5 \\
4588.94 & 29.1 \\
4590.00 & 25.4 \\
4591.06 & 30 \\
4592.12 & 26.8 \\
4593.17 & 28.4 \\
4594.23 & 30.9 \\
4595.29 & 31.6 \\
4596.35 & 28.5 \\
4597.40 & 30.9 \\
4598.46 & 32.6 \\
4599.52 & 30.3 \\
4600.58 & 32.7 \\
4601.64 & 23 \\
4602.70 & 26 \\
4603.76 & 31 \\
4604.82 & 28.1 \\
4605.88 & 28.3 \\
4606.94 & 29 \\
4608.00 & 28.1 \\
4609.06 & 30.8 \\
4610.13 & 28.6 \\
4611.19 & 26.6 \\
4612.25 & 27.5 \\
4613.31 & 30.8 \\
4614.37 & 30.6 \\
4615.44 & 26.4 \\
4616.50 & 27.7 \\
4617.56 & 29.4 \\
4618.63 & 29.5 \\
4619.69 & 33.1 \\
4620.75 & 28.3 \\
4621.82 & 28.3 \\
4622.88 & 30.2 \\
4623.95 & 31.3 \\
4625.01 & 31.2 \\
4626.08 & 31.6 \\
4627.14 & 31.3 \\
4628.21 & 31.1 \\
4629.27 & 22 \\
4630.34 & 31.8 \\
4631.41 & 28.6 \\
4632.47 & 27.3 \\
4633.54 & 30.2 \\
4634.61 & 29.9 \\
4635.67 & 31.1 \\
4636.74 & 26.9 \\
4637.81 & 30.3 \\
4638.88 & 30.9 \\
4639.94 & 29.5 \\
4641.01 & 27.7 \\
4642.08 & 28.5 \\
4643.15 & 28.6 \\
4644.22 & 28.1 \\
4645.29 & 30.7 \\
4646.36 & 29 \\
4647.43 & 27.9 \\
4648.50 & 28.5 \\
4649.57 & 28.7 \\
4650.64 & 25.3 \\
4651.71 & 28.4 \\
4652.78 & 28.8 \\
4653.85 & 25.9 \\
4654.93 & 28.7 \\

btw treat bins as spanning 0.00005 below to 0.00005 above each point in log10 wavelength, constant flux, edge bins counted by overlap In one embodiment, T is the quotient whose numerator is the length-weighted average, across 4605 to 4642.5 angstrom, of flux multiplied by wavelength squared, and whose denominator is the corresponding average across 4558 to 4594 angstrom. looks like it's 1.06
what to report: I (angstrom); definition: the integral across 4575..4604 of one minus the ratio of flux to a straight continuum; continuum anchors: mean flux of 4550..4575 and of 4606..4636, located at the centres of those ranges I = 0.37 angstrom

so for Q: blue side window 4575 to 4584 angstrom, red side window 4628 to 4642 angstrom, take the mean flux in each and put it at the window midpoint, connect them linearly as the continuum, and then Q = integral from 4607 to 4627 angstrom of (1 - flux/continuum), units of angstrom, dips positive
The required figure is -0.5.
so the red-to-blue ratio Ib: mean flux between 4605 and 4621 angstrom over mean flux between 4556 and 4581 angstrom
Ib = 1.0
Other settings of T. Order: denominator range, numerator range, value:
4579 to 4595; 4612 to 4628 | 1.08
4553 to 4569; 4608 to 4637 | 1.06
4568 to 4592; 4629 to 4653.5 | 1.03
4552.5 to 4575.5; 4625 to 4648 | 1.05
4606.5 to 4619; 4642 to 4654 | 1.00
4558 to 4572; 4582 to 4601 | 1.06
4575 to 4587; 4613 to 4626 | 1.06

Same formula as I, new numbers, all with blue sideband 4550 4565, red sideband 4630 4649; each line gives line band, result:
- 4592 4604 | -0.2 angstrom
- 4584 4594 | 0.3 angstrom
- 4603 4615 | 0.0 angstrom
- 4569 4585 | -0.1 angstrom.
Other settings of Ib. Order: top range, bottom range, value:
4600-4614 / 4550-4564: 0.98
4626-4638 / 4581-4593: 1.05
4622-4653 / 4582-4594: 1.04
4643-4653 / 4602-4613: 1.00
